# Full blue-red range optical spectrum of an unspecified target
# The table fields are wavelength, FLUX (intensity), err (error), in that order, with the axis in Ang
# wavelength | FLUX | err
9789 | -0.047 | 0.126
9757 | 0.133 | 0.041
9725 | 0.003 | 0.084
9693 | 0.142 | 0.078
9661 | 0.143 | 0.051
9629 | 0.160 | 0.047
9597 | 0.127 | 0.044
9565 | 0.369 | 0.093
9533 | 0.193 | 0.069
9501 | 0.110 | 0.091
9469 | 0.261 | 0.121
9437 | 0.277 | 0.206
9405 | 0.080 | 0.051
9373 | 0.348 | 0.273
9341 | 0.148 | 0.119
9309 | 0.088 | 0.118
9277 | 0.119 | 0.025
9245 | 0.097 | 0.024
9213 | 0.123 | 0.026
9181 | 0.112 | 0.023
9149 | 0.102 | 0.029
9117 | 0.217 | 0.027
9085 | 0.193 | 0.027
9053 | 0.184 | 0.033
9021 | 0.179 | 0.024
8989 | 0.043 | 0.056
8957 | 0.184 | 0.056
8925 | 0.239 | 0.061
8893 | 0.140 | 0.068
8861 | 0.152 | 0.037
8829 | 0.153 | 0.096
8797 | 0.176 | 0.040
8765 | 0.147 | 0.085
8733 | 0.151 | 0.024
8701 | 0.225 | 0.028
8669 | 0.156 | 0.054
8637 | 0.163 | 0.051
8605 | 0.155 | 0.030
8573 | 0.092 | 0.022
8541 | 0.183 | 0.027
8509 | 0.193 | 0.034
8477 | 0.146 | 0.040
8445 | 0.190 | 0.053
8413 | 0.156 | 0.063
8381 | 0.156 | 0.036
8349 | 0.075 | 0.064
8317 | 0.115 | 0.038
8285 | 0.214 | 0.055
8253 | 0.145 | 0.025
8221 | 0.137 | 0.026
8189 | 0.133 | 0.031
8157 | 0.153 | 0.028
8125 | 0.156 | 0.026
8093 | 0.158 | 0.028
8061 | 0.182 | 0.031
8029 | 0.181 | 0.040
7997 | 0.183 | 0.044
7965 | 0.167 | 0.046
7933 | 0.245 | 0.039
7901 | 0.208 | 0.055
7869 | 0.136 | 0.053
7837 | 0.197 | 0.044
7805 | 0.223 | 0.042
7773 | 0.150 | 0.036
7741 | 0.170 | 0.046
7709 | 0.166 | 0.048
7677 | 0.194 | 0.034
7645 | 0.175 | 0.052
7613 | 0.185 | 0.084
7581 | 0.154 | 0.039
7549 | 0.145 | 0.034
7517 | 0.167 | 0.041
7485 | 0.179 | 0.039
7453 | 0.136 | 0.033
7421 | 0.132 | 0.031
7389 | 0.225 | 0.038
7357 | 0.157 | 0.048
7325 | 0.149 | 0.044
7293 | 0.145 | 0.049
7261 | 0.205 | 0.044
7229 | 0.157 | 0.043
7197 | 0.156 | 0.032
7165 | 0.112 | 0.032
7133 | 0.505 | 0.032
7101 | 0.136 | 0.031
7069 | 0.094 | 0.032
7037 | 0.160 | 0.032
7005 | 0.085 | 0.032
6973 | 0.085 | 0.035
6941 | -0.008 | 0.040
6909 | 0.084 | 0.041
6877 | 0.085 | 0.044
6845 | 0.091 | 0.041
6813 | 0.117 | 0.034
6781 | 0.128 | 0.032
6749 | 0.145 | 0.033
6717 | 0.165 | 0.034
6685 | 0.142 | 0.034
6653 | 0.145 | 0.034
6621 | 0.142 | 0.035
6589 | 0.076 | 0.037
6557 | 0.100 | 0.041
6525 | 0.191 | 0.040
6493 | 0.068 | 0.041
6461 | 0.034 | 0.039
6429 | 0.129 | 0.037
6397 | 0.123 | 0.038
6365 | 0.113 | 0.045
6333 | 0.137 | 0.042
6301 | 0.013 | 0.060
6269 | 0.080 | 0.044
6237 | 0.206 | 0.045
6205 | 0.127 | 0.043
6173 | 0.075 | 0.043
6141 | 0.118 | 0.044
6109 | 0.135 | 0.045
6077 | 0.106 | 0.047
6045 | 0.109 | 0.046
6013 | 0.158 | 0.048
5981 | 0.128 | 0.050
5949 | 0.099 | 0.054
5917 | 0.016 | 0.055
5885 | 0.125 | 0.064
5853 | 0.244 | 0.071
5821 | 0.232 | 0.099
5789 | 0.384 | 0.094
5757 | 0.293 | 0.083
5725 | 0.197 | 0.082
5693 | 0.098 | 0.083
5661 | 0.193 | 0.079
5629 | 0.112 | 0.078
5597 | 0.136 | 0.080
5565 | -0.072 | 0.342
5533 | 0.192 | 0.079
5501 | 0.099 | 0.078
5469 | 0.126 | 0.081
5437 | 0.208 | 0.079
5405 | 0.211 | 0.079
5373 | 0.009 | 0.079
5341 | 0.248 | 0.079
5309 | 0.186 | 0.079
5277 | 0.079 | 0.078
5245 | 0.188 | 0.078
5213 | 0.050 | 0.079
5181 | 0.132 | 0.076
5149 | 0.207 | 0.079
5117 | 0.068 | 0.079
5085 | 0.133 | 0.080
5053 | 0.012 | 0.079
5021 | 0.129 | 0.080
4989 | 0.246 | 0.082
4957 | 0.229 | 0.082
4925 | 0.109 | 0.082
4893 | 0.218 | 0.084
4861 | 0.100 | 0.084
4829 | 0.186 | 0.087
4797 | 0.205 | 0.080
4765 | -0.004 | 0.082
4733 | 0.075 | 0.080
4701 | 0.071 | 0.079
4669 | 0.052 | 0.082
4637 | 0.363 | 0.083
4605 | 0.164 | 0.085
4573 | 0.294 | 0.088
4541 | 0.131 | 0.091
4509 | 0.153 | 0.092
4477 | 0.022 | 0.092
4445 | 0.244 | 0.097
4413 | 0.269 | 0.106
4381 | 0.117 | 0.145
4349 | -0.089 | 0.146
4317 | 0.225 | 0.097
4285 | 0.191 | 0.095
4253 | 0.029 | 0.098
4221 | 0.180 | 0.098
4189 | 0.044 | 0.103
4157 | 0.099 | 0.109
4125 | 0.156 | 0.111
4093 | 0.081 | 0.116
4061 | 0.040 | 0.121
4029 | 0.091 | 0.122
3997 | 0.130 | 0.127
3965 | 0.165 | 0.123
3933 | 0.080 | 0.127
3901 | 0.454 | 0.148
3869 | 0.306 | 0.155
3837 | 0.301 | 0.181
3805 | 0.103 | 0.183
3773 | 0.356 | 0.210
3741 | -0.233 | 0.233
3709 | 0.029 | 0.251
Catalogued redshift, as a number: 0.912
